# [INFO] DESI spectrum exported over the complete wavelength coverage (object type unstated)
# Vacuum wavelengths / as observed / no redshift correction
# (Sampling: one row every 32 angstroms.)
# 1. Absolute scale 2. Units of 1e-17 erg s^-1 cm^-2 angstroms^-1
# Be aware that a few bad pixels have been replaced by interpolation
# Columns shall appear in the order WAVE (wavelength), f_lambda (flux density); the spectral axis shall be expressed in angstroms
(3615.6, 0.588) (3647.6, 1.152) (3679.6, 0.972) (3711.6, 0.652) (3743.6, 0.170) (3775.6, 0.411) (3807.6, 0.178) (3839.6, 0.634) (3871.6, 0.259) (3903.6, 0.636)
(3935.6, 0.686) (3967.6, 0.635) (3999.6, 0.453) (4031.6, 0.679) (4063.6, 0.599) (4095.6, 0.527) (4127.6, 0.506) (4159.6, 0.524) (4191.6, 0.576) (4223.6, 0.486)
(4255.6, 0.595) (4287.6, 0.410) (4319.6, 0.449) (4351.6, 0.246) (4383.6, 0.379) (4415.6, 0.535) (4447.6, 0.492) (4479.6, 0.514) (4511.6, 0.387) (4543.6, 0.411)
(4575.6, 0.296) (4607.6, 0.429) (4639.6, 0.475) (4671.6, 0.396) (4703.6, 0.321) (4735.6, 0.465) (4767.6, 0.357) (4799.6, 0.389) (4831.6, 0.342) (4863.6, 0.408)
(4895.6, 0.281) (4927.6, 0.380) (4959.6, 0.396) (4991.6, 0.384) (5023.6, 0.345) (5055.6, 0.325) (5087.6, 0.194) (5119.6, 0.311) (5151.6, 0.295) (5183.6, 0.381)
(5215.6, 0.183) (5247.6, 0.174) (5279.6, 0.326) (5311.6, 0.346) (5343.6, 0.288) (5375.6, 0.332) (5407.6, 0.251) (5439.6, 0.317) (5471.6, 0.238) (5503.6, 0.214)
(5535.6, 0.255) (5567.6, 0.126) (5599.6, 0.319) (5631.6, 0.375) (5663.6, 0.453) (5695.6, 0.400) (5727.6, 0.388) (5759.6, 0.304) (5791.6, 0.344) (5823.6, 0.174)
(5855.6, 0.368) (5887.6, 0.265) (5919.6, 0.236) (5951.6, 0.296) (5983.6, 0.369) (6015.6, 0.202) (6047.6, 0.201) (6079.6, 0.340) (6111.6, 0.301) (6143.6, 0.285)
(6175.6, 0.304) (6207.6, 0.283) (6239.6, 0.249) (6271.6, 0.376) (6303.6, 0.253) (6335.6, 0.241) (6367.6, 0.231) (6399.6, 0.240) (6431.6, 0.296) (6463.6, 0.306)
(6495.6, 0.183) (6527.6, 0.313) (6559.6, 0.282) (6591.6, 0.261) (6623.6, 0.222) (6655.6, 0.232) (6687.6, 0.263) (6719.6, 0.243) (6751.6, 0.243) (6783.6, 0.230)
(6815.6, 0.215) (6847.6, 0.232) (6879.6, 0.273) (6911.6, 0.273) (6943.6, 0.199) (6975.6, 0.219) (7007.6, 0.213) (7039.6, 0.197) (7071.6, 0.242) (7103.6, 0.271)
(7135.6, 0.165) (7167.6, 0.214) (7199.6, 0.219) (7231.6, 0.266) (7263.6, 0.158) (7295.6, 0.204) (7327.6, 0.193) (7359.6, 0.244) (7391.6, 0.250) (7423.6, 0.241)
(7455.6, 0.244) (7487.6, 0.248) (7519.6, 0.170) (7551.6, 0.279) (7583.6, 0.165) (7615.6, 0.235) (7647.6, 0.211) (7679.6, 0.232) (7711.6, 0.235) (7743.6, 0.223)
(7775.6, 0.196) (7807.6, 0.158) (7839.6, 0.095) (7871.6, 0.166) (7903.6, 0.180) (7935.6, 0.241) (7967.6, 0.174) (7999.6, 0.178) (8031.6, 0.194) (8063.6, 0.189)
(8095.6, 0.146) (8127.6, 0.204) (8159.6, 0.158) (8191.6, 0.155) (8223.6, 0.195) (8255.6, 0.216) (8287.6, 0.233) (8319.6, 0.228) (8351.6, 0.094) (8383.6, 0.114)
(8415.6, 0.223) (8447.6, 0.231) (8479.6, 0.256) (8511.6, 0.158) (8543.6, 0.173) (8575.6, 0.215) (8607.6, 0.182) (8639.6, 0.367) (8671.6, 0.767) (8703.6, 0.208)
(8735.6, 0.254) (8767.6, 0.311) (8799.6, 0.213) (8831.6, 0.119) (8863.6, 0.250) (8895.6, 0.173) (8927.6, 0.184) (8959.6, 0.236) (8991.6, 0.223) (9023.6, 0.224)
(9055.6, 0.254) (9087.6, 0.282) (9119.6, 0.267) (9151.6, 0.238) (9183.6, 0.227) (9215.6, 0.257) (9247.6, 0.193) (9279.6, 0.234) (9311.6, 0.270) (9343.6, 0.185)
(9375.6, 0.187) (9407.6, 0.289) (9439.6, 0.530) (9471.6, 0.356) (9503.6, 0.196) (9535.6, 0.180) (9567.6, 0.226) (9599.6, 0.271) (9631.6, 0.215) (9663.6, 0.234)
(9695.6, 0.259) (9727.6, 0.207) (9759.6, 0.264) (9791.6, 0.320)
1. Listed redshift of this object 1.323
